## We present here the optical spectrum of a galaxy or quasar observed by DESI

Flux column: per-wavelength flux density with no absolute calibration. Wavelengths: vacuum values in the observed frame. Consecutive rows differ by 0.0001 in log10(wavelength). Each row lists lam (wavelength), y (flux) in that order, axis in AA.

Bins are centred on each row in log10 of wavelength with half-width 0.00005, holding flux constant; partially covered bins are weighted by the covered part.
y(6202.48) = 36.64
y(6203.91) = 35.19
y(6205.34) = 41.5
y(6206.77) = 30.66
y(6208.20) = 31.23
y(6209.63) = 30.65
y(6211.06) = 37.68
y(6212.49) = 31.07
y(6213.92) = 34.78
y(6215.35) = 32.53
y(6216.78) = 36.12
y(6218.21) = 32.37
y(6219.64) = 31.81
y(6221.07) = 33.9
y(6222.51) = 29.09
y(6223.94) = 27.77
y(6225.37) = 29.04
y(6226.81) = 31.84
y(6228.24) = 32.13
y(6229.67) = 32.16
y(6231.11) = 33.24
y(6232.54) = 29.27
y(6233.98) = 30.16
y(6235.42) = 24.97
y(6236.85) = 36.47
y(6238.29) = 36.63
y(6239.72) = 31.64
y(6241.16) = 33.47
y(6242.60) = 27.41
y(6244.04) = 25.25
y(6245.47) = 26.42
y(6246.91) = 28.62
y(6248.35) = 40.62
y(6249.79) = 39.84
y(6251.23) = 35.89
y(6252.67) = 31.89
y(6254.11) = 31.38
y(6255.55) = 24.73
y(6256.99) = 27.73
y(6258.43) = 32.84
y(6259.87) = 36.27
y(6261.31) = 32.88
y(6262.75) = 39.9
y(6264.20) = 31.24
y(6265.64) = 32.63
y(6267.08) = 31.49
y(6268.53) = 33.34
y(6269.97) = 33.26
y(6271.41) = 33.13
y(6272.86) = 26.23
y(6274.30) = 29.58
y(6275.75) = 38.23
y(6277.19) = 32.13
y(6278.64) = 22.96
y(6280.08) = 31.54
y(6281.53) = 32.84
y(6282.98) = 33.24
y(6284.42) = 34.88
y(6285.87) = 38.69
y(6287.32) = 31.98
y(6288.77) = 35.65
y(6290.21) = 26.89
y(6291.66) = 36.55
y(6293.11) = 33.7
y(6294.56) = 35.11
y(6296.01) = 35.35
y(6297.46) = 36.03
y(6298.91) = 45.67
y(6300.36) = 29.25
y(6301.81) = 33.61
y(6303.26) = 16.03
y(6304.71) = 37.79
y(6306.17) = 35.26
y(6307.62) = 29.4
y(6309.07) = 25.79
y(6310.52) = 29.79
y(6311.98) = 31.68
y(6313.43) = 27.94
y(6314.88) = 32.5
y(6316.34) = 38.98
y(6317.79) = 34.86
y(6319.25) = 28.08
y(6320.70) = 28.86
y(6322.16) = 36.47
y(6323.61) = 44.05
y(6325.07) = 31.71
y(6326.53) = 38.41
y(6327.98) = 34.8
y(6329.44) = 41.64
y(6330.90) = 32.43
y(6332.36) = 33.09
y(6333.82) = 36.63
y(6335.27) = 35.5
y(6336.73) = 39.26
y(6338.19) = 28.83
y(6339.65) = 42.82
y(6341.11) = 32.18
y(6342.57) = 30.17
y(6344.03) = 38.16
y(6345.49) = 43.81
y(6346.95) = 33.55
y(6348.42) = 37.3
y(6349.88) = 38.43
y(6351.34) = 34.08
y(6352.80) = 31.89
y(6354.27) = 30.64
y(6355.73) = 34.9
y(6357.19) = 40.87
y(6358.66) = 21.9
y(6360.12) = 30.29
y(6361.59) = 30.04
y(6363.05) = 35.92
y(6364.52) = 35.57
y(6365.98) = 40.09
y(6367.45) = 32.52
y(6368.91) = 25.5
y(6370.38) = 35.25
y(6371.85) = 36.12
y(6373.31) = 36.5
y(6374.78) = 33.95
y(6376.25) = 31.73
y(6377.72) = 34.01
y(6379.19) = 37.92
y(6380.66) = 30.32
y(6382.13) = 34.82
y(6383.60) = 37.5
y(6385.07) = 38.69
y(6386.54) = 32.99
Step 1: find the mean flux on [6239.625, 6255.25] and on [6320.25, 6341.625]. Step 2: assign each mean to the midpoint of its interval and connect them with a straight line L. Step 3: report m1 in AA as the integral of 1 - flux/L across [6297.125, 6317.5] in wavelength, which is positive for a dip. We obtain 1.5 AA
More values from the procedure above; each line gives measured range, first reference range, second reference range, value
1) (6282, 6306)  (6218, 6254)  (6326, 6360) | -0.2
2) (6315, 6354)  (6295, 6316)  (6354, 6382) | -3.4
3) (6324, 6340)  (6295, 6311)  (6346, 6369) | -1.4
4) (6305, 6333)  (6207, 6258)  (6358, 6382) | -0.8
